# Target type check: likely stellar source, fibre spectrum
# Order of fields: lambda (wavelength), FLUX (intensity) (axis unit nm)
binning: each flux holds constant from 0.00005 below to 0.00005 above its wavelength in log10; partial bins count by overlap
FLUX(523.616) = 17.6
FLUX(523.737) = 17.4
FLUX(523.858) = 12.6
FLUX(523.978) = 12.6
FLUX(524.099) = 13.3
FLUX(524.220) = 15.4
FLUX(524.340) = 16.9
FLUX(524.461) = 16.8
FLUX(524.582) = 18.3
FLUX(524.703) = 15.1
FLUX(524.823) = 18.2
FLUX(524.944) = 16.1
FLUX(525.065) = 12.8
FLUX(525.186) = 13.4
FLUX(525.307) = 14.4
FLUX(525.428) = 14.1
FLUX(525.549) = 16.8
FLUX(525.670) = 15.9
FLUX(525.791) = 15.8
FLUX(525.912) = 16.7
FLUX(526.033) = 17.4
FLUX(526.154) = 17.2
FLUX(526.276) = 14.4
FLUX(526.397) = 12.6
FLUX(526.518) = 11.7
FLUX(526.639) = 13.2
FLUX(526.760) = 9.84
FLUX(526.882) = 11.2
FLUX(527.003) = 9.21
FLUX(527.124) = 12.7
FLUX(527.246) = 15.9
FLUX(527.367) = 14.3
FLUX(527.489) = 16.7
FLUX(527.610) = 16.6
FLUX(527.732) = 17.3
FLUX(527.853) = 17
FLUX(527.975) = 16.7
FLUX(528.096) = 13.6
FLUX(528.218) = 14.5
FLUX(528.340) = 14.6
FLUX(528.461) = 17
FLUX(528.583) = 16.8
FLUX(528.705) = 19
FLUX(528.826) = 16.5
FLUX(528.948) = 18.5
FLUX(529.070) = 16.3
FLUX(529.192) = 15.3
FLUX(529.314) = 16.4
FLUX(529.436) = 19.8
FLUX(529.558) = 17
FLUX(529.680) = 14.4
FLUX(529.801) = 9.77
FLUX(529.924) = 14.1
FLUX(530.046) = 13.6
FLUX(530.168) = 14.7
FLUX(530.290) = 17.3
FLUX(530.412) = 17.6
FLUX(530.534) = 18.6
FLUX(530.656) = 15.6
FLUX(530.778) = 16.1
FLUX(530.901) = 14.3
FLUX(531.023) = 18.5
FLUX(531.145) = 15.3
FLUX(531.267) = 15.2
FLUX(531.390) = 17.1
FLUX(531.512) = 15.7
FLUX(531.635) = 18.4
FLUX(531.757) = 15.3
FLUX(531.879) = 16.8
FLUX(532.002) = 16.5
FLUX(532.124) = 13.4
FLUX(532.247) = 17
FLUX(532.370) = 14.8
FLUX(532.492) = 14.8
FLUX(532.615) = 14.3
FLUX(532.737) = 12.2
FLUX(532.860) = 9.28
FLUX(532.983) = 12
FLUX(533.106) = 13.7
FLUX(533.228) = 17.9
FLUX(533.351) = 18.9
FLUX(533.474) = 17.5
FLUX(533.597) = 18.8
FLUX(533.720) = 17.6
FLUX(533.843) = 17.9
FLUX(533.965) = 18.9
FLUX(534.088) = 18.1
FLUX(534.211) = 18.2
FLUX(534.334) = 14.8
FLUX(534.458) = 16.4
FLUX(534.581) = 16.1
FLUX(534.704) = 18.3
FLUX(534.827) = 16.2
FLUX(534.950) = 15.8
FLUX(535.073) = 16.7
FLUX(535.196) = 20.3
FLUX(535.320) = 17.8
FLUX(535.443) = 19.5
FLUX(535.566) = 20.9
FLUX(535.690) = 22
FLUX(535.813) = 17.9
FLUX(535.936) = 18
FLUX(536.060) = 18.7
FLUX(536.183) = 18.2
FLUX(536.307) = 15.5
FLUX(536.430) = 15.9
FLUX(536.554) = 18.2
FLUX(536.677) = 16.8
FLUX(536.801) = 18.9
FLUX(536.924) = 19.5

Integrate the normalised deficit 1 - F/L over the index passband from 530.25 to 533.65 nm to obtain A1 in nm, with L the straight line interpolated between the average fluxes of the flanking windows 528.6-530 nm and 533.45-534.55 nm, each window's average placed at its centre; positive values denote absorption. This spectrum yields 0.22 nm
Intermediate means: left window 16.1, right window 17.5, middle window 15.8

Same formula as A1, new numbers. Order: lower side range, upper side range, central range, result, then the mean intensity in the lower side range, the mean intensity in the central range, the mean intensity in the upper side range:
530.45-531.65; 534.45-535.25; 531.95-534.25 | 0.13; 16.4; 15.9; 17.2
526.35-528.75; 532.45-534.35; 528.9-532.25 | -0.16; 14.5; 16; 16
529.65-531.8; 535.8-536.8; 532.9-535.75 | -0.11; 15.7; 17.5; 17.5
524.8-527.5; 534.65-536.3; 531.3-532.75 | 0.11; 14.3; 15.6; 18.4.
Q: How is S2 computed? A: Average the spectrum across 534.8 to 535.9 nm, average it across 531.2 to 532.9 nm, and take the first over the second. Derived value 1.23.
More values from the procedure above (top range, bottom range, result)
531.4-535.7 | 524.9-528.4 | 1.14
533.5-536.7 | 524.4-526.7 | 1.17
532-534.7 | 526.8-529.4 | 1.02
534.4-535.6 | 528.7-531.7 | 1.10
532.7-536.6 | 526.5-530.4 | 1.13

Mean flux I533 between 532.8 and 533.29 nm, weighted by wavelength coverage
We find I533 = 13.2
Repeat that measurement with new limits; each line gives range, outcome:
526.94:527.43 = 13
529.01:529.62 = 16.9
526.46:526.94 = 11.5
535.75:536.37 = 17.7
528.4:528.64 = 16.9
